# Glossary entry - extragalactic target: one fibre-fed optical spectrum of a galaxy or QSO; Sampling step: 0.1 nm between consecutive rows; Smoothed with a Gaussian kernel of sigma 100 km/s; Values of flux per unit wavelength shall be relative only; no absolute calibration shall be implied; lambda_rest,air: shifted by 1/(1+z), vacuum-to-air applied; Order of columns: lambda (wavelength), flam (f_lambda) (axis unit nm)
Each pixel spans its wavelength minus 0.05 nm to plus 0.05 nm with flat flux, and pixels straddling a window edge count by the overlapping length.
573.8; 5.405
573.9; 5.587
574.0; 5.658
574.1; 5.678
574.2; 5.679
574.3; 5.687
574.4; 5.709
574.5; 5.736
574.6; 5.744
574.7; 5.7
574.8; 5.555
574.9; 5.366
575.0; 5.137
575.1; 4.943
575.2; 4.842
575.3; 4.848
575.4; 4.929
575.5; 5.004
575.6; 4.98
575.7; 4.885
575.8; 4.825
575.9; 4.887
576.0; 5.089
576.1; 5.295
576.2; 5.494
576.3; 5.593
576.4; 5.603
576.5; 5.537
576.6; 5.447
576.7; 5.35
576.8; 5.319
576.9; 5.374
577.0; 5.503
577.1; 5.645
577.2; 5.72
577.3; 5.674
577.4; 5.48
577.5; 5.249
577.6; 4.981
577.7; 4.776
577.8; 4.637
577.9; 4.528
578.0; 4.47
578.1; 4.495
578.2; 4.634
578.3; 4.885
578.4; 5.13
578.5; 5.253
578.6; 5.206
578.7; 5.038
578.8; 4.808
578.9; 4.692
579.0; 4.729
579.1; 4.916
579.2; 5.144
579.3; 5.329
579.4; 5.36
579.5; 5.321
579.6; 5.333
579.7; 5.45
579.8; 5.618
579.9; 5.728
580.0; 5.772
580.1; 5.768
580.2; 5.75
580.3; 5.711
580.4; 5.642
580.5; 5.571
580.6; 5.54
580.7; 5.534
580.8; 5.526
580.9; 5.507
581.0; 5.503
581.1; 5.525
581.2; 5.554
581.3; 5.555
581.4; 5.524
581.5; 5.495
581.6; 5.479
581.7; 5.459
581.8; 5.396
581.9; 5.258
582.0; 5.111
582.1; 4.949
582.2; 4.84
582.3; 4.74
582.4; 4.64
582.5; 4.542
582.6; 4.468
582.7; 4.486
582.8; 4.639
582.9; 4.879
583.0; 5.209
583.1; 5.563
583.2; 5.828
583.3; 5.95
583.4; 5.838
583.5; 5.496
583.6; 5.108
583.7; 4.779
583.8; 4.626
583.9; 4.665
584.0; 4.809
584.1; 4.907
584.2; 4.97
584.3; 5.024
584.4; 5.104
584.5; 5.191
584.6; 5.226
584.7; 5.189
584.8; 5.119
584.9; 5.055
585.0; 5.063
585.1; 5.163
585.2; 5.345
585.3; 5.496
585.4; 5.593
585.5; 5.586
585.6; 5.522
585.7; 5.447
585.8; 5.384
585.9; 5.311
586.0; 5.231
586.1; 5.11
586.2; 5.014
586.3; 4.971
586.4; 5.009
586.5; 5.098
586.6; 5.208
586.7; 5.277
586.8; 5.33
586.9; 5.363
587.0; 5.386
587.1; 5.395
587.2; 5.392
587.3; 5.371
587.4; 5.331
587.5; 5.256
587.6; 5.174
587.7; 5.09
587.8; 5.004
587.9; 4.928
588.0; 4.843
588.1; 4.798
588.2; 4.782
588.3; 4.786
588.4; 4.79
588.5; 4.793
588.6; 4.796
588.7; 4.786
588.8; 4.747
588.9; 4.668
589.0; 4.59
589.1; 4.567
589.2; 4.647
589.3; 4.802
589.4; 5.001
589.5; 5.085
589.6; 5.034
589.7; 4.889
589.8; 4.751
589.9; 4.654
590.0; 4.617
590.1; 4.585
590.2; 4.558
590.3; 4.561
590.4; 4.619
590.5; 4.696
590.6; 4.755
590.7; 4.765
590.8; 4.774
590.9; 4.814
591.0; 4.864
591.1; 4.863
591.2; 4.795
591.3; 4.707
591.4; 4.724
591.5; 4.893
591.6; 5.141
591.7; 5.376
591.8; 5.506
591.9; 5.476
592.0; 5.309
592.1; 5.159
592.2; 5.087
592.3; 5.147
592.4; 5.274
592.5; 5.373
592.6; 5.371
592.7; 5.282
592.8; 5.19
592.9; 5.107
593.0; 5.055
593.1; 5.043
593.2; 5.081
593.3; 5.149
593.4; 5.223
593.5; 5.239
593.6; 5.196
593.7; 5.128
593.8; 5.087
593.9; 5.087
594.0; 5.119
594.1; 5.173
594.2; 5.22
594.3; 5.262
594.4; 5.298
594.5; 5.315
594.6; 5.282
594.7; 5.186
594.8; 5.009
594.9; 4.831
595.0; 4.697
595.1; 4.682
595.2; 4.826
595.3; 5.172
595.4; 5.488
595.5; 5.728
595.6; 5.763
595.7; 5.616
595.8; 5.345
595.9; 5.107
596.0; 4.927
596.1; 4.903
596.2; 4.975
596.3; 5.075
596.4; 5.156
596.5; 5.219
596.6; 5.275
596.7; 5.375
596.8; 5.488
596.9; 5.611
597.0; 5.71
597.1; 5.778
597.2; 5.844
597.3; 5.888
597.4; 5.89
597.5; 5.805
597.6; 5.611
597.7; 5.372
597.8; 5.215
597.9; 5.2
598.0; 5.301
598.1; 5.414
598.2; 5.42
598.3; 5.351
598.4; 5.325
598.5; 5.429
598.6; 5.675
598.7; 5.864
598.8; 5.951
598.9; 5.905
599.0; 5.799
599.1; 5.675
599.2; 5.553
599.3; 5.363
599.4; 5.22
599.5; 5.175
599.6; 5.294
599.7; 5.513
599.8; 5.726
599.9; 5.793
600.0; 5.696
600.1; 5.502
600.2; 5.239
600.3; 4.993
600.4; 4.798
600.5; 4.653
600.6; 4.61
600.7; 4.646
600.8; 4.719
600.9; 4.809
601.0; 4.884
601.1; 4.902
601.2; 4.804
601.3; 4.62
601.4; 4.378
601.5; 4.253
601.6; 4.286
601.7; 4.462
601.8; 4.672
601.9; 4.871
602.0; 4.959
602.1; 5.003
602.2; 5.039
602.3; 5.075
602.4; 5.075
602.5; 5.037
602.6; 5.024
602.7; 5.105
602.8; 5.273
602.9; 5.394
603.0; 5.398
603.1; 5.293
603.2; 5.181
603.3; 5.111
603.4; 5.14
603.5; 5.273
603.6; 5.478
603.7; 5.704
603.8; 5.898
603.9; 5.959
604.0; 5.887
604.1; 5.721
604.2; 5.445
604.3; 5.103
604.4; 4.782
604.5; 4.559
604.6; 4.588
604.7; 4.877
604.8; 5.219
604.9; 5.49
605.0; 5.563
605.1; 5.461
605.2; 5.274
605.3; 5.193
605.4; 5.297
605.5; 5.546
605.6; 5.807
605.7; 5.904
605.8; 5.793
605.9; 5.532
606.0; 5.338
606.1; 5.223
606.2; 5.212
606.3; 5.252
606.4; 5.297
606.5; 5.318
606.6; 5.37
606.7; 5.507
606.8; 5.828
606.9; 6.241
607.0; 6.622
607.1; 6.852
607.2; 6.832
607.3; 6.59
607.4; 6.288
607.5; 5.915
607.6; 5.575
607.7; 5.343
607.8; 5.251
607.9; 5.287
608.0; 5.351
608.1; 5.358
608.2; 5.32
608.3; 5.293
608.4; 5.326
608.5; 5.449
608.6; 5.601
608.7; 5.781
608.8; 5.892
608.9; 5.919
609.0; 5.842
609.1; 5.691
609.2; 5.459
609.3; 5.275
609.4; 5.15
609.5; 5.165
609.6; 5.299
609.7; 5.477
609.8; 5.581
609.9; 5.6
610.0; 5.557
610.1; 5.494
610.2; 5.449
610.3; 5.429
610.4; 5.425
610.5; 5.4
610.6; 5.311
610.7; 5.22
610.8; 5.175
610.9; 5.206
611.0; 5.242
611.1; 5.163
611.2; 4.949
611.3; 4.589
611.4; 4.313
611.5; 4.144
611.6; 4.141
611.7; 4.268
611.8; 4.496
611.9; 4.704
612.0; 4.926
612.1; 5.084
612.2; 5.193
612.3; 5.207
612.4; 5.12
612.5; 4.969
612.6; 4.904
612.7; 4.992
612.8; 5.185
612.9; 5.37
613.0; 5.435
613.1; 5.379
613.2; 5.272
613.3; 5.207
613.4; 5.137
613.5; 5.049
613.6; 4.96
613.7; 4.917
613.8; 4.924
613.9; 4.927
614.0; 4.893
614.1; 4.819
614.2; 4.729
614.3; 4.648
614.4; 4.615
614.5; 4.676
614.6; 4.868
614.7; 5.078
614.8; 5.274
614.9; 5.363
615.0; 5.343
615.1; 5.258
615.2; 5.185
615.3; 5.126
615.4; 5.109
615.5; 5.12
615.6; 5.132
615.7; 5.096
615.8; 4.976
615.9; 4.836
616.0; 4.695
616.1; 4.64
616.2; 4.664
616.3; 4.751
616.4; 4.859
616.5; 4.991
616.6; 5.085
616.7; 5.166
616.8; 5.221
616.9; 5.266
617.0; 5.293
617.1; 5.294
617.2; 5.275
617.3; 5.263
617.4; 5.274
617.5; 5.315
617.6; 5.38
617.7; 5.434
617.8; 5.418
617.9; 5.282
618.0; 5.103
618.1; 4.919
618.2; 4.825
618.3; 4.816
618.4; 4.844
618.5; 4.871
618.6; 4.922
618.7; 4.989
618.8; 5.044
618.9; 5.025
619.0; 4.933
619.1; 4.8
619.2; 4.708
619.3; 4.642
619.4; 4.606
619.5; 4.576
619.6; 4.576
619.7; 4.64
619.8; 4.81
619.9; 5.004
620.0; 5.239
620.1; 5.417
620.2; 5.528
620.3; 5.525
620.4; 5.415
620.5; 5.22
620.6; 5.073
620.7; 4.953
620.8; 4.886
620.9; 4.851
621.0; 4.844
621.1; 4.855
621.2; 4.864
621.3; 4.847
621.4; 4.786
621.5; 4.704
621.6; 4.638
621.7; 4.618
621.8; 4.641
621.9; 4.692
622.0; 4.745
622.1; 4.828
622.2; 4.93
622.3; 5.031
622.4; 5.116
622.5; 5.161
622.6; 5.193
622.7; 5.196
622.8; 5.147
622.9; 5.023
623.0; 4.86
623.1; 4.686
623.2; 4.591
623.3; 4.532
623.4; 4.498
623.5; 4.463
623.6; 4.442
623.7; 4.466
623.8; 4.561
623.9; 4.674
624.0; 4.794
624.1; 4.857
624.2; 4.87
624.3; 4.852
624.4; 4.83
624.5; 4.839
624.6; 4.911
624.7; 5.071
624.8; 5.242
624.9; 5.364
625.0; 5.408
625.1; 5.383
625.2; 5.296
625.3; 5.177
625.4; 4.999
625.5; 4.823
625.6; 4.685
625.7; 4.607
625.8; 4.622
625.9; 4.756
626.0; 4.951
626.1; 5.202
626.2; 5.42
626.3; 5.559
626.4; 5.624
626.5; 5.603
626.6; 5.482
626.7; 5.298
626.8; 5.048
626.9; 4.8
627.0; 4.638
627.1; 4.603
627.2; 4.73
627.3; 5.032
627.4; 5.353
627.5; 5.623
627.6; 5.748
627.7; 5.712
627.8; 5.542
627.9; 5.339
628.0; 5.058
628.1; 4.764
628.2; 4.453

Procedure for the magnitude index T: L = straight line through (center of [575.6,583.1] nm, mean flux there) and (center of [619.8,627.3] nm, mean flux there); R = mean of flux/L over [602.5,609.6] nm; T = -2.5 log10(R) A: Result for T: -0.09 mag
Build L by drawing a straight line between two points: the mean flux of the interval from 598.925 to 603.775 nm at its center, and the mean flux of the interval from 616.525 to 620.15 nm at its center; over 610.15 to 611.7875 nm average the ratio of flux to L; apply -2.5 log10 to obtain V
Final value 0.02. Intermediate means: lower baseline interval 5.1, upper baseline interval 5.04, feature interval 4.95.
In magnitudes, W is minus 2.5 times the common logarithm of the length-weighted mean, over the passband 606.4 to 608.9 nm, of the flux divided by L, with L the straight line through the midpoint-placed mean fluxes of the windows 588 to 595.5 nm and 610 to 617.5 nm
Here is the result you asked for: -0.15 mag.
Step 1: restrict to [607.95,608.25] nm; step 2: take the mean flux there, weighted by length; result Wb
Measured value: 5.34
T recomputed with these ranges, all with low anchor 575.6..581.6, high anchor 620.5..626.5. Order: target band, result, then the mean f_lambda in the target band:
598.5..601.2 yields -0.04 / 5.3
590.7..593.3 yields 0.02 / 5.09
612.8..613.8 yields -0.04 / 5.18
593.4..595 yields 0.00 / 5.15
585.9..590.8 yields 0.06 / 4.94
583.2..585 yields 0.02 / 5.14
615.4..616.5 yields 0.02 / 4.89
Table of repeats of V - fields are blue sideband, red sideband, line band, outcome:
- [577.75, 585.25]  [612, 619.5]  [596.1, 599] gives -0.079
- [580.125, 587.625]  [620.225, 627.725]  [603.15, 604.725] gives -0.039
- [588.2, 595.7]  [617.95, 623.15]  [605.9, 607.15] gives -0.144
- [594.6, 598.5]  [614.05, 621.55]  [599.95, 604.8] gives 0.041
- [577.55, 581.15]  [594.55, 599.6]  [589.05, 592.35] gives 0.094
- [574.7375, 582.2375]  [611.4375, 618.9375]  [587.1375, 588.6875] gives 0.040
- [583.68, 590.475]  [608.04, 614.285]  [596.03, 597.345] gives -0.066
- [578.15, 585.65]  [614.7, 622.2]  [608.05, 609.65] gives -0.088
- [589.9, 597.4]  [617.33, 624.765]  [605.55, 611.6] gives -0.098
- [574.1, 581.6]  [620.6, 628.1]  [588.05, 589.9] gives 0.093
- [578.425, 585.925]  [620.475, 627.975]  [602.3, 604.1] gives -0.053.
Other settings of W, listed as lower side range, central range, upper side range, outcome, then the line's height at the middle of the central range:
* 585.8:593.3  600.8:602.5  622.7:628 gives 0.05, 5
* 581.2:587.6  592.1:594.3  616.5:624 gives -0.01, 5.13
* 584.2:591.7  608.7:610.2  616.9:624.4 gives -0.12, 4.96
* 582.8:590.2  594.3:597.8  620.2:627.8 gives -0.06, 5.06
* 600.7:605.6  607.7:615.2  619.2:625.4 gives -0.03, 5.02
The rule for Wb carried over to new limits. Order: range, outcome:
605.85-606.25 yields 5.33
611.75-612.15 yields 4.8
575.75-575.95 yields 4.86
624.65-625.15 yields 5.29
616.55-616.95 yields 5.18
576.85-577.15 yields 5.51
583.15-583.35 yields 5.89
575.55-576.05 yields 4.93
